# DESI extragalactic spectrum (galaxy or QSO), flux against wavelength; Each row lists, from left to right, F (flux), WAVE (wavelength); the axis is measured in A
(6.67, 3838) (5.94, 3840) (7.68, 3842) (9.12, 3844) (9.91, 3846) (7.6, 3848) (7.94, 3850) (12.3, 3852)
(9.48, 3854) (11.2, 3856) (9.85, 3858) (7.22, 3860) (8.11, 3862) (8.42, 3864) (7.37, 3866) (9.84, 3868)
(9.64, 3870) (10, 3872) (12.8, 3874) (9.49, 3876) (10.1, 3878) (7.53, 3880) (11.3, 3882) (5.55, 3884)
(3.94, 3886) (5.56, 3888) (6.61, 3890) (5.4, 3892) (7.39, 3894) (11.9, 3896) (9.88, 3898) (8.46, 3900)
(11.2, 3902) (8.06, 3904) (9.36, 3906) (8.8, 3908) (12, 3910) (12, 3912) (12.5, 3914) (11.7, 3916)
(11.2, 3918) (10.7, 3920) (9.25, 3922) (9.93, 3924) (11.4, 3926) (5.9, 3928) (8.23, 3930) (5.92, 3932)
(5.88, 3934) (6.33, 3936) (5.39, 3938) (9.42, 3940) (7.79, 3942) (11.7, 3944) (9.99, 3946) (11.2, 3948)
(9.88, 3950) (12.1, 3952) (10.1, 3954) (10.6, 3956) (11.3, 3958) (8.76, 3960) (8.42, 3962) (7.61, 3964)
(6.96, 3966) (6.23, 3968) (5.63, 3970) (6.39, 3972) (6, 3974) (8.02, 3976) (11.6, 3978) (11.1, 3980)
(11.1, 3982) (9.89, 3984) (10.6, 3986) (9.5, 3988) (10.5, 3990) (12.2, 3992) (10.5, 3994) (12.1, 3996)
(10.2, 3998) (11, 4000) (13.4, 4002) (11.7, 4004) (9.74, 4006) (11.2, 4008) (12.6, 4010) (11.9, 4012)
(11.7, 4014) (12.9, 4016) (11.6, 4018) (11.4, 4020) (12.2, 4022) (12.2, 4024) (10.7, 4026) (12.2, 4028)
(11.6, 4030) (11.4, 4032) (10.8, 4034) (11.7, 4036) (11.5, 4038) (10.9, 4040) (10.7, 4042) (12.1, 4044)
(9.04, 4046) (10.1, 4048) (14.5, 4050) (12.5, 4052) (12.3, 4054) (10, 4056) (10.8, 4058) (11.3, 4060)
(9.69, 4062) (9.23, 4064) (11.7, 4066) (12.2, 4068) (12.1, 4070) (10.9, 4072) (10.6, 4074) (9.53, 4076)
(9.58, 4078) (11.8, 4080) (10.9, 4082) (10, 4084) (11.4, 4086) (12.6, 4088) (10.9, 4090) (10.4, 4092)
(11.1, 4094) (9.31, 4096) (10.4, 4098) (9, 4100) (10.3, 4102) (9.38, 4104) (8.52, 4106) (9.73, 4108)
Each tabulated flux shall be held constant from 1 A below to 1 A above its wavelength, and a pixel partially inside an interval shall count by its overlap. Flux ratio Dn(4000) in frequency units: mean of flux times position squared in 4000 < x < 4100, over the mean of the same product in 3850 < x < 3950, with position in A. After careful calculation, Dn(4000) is 1.33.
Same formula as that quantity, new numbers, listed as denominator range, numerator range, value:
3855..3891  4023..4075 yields 1.43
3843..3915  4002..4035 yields 1.37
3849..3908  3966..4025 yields 1.26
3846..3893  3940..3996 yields 1.16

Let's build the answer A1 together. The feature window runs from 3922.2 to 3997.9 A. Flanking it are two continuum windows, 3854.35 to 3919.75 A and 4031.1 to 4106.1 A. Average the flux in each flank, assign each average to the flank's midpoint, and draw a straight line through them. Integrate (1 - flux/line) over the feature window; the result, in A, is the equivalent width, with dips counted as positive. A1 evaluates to 6.0 A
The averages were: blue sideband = 9.22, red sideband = 10.8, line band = 9.1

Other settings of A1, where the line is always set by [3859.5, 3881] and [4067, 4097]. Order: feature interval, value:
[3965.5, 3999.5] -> 2.4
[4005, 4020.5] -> -2.0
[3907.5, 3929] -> -2.2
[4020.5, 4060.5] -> -3.3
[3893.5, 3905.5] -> -0.2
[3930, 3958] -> 2.2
